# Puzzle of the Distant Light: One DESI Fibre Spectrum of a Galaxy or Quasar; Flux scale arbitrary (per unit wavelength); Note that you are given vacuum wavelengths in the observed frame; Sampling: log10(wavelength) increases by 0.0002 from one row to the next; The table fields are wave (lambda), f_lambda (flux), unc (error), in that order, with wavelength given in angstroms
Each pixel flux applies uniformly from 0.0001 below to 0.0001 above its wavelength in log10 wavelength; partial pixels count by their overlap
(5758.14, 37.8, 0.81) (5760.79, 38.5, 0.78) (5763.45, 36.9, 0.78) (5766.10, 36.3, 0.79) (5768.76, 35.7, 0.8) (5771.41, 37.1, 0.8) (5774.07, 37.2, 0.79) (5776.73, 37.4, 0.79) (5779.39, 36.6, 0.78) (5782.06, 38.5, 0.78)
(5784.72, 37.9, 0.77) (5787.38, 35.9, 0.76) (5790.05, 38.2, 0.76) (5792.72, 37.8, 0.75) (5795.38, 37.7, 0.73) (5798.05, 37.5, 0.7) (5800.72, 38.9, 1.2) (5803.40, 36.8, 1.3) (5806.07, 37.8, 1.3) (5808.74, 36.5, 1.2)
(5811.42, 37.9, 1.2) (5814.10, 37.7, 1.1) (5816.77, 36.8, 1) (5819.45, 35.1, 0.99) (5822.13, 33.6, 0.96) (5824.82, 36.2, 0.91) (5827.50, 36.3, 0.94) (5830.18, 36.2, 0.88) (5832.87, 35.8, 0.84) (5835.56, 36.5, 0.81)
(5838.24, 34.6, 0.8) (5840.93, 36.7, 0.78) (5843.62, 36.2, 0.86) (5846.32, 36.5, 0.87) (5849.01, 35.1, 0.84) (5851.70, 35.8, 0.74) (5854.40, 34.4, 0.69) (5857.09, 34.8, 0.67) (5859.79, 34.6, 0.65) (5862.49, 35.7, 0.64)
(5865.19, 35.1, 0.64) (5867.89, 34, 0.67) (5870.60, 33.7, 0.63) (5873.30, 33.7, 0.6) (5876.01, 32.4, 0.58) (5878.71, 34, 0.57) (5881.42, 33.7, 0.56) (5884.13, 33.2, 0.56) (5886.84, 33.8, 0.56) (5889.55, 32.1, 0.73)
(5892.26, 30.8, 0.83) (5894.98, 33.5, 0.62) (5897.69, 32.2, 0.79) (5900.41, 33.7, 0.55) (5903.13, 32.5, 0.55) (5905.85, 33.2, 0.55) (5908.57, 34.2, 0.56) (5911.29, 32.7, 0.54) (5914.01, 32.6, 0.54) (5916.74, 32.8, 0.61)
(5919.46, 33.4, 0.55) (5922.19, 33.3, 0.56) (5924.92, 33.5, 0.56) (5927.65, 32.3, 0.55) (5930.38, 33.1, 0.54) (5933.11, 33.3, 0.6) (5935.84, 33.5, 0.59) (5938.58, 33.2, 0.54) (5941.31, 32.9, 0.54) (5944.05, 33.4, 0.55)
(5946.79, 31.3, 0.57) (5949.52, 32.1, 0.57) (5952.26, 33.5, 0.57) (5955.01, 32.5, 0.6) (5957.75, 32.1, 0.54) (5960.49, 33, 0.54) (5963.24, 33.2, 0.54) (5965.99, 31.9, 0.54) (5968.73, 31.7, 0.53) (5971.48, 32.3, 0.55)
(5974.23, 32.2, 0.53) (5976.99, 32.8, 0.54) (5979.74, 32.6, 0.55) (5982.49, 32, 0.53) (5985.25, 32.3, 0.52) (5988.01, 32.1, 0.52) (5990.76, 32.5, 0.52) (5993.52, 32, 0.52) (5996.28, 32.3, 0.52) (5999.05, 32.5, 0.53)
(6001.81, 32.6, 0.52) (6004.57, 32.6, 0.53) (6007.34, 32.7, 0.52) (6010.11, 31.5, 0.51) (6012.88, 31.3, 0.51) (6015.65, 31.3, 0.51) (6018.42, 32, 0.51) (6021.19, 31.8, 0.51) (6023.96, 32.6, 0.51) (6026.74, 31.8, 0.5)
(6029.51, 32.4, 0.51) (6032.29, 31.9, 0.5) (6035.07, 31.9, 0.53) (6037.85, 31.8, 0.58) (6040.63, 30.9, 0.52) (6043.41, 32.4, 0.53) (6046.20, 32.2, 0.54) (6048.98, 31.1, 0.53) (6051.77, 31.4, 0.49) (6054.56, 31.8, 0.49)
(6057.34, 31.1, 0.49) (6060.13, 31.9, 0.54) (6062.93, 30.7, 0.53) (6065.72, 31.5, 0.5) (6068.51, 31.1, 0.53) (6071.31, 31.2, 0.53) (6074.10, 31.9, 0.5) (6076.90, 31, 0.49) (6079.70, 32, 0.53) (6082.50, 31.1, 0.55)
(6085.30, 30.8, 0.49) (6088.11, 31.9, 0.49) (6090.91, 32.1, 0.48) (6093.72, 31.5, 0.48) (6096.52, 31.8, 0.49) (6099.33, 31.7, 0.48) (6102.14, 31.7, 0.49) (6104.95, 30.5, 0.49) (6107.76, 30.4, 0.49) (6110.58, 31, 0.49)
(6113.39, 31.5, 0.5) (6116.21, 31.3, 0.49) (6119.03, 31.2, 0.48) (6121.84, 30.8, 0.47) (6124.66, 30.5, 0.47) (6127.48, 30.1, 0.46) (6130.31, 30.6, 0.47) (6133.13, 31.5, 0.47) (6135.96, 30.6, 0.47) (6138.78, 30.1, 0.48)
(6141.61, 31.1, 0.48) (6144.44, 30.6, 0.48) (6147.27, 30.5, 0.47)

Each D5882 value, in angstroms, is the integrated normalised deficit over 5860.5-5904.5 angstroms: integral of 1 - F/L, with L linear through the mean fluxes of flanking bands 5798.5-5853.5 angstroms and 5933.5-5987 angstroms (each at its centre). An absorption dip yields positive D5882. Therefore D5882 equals 1.7 angstroms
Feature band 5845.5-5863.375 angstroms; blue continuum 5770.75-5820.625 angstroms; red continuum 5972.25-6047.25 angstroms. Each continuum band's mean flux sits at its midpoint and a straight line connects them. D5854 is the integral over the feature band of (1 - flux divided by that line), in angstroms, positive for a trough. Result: 0.3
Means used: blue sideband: 37.3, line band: 35.2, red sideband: 32.1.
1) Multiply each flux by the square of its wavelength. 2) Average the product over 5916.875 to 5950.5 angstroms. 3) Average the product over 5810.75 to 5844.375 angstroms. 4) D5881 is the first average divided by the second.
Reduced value 0.95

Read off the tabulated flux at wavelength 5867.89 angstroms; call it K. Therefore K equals 34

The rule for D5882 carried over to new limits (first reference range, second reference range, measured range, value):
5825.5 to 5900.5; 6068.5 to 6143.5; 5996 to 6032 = 0.35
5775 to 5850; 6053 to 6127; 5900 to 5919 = 0.96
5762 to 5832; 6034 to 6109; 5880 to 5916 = 2.04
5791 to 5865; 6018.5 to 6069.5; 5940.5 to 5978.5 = 1.13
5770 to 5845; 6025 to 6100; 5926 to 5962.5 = 1.31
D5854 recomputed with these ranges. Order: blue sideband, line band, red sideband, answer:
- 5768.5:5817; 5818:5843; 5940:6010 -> 0.5 angstroms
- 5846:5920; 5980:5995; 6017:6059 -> 0.1 angstroms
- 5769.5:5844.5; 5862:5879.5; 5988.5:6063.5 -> 0.7 angstroms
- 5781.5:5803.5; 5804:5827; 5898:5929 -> 0.2 angstroms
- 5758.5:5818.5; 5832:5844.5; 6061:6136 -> 0.1 angstroms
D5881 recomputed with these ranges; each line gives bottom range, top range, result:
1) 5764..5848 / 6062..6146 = 0.94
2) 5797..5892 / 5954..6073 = 0.96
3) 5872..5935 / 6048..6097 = 1.01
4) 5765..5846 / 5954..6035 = 0.93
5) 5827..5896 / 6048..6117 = 0.98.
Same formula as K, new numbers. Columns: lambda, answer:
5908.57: 34.2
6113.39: 31.5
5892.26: 30.8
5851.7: 35.8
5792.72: 37.8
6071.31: 31.2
